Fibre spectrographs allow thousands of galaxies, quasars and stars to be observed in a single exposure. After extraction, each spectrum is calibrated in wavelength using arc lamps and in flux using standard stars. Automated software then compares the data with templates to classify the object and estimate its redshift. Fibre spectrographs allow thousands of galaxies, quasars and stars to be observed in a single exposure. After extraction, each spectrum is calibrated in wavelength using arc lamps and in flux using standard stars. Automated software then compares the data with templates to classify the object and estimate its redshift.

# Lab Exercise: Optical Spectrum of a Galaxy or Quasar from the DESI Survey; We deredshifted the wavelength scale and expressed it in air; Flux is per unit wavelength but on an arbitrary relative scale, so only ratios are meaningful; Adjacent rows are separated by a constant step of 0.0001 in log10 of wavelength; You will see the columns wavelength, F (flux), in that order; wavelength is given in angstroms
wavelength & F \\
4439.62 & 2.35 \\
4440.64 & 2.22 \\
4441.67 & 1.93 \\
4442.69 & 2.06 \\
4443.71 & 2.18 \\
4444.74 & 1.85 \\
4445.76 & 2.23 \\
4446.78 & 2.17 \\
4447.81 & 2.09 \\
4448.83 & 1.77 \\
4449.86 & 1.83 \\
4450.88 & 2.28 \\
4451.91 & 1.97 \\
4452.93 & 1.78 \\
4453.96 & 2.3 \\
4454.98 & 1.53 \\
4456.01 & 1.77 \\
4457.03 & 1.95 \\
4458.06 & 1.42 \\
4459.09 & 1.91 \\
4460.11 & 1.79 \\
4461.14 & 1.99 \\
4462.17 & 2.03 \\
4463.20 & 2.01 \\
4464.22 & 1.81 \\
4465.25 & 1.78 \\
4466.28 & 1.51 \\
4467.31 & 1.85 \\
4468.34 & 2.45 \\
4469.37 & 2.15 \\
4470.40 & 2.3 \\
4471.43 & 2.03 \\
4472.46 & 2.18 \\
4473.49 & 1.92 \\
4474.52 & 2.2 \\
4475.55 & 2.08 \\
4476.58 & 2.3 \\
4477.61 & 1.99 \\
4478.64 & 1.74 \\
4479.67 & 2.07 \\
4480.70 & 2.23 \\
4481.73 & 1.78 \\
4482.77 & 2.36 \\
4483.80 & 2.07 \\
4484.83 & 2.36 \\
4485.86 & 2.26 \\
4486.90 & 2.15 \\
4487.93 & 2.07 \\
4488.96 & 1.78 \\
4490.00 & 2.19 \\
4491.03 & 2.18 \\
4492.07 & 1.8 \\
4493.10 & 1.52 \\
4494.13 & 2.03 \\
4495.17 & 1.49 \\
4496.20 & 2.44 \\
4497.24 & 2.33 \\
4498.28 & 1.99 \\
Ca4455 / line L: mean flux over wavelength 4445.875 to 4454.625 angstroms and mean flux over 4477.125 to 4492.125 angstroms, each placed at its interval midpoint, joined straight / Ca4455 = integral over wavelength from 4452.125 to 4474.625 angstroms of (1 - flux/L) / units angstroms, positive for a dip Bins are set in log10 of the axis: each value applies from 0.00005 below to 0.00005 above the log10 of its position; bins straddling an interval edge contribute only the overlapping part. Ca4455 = 1.2 angstroms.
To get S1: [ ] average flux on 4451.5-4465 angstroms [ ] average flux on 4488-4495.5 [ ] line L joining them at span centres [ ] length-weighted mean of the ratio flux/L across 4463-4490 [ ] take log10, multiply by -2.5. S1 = -0.10 mag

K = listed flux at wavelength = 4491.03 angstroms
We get 2.18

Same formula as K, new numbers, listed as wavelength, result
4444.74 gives 1.85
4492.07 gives 1.8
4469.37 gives 2.15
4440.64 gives 2.22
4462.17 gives 2.03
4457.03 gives 1.95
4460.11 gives 1.79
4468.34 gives 2.45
